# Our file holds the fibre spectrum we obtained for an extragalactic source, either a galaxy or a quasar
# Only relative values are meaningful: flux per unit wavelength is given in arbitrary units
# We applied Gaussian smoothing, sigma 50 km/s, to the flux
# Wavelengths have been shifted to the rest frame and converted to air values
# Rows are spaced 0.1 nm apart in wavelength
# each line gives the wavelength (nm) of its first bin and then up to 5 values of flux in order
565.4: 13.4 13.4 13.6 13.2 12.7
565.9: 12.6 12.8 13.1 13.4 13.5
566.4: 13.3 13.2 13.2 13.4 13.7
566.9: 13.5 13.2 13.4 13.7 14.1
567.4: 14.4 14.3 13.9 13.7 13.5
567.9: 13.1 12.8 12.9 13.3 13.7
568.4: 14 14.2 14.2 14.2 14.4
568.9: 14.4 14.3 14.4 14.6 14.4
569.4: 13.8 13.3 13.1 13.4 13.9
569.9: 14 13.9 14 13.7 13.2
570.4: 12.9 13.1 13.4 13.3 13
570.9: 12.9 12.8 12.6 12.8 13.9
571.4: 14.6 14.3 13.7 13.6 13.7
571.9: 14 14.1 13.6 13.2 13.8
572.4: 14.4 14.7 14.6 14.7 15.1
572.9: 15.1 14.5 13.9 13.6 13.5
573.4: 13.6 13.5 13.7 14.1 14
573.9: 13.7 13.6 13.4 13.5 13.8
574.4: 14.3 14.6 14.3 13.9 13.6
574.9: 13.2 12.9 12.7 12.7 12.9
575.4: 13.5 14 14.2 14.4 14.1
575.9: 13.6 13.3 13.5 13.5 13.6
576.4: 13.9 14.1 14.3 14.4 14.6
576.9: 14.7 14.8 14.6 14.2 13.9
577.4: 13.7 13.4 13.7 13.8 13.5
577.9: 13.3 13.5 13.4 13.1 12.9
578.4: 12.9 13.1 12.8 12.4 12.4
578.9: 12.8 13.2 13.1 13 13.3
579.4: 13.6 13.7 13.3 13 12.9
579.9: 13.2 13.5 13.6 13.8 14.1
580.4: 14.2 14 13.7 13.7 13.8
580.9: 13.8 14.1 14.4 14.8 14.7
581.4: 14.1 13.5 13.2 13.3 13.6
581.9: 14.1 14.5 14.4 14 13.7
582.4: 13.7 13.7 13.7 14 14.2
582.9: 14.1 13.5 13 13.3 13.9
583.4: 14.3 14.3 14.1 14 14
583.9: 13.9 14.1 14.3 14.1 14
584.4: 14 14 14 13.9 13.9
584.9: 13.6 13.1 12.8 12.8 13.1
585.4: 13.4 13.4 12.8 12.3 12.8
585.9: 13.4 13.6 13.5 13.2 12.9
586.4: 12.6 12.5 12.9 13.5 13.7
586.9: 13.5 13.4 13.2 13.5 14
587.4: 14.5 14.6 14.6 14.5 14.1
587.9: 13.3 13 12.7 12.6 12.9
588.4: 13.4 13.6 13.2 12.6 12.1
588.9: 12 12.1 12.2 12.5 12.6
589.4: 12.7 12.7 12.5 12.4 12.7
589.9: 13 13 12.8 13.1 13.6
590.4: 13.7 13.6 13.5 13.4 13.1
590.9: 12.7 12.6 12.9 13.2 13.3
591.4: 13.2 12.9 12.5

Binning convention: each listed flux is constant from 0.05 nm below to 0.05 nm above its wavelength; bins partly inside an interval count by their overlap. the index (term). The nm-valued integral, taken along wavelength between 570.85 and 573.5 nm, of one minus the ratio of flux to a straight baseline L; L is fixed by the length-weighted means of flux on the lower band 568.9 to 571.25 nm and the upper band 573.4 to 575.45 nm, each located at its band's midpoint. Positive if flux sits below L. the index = -0.06 nm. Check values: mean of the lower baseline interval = 13.5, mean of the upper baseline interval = 13.6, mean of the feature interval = 13.9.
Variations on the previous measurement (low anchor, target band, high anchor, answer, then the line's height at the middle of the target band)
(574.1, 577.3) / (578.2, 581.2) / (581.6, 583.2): 0.09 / 13.8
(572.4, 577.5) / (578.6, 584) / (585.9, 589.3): -0.05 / 13.6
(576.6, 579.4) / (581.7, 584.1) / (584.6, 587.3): -0.10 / 13.3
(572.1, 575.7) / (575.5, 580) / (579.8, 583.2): 0.09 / 13.9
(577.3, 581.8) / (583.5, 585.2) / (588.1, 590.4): -0.09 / 13.1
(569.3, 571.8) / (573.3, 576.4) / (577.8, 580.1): -0.08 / 13.3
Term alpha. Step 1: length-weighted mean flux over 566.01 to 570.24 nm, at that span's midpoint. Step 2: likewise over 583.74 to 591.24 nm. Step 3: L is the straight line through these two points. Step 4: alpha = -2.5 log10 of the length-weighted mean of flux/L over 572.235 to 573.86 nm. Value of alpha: -0.04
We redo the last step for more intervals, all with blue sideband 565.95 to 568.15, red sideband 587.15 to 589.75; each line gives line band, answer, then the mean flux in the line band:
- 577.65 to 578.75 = 0.010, 13.2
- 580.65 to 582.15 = -0.062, 14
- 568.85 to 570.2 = -0.042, 14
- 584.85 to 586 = 0.008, 13.1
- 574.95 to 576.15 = -0.013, 13.5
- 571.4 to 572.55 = -0.045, 13.9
